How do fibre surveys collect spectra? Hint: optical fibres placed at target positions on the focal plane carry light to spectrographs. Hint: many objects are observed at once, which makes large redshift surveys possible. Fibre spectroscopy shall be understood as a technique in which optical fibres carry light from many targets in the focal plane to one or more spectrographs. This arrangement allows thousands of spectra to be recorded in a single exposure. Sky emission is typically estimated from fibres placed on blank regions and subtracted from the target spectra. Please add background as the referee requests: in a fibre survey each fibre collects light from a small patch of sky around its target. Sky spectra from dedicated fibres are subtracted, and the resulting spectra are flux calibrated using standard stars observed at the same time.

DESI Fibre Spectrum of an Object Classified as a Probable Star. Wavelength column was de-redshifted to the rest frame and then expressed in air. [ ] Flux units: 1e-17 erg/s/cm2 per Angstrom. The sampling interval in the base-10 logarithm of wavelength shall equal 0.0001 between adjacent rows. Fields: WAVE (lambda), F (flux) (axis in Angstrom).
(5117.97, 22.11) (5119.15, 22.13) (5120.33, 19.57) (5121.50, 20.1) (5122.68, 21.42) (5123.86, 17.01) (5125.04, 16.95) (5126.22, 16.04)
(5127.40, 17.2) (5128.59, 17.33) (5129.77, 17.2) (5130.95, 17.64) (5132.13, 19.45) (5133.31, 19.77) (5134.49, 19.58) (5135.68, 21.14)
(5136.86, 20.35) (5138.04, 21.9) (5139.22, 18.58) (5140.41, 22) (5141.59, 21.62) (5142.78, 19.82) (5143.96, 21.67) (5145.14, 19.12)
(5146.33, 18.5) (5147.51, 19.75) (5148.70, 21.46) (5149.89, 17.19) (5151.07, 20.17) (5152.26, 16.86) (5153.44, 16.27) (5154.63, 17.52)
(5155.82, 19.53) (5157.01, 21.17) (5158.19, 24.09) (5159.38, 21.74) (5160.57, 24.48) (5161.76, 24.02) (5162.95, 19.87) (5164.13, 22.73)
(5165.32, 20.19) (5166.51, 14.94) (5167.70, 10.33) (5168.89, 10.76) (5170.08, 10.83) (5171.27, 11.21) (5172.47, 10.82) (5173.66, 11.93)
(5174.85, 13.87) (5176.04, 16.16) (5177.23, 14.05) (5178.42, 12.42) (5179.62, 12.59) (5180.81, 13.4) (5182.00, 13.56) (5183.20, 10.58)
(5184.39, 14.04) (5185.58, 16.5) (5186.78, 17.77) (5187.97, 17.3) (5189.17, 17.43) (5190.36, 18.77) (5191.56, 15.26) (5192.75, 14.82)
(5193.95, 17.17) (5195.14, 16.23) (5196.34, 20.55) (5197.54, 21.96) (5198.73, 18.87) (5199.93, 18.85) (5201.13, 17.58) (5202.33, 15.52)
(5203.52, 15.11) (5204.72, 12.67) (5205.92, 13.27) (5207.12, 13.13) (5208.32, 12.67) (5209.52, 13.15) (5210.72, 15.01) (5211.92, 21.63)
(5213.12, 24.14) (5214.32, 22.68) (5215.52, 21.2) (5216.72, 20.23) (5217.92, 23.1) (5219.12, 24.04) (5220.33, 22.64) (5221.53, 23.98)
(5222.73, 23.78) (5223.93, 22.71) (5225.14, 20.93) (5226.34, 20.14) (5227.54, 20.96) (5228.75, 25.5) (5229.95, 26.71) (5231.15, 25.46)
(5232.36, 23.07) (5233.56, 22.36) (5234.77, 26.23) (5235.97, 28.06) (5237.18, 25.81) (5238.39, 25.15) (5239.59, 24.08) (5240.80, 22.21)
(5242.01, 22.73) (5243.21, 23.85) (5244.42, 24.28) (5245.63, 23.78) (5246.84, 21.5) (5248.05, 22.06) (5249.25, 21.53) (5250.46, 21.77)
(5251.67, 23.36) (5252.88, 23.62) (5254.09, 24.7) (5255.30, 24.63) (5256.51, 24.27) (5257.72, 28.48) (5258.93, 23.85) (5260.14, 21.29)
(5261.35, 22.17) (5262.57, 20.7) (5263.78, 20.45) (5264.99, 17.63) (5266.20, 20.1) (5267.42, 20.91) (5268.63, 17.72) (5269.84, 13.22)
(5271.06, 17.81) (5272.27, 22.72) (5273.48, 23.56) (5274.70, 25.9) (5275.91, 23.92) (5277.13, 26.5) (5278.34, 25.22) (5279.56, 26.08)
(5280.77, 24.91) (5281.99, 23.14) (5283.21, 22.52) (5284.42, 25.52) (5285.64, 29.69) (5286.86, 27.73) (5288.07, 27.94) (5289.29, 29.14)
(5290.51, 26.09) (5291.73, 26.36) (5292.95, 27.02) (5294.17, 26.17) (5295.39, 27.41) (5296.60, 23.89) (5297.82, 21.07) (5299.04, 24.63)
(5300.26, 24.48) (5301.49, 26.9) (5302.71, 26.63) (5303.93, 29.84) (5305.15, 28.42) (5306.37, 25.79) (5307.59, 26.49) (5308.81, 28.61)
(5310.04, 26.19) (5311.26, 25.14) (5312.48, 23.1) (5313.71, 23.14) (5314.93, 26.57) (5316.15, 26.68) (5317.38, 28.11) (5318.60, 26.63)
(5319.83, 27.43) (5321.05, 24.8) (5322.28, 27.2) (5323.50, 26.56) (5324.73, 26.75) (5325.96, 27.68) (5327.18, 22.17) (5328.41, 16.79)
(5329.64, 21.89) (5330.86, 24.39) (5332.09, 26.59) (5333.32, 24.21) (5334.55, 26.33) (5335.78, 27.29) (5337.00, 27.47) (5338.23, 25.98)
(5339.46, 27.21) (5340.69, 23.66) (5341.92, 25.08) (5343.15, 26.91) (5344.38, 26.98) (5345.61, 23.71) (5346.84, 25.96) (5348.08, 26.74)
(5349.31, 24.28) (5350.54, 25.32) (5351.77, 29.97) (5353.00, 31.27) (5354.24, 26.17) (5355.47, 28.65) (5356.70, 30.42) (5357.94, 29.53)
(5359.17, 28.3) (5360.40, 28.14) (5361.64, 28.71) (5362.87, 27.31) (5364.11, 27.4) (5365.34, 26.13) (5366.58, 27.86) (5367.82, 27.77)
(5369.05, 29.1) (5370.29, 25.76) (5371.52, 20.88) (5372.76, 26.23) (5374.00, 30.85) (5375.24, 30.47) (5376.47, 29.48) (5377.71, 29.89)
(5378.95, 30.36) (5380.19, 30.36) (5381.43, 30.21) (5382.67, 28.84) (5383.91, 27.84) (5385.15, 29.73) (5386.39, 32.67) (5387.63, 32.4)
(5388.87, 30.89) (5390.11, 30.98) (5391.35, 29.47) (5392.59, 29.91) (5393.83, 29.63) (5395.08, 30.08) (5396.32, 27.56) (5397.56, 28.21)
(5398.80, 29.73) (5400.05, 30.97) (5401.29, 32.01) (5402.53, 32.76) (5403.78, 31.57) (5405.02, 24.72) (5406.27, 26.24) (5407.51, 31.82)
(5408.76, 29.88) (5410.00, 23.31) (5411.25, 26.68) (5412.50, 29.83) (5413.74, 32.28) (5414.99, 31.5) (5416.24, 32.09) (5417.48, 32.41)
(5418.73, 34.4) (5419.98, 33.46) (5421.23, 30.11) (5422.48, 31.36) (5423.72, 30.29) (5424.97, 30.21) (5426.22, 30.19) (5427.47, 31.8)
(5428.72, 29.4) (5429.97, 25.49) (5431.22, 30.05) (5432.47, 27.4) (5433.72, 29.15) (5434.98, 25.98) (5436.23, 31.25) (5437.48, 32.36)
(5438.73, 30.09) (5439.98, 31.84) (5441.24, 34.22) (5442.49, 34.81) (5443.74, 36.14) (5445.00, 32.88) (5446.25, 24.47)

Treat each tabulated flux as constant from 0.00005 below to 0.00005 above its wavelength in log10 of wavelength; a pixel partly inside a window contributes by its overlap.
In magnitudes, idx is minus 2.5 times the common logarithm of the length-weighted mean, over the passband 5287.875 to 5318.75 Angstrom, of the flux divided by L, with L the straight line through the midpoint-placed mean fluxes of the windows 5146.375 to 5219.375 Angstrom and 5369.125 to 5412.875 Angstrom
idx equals -0.09 mag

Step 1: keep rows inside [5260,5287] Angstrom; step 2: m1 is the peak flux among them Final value 29.69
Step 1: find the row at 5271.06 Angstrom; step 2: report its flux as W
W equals 17.81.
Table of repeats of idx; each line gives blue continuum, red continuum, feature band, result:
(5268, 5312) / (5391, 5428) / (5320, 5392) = 0.02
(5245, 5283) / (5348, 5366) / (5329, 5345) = 0.04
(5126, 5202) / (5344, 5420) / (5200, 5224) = 0.07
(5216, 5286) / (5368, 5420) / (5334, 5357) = 0.03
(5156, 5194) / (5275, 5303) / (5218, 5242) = -0.15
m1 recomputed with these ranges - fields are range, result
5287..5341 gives 29.84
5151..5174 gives 24.48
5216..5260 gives 28.48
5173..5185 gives 16.16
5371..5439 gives 34.4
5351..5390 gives 32.67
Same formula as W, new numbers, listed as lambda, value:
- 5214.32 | 22.68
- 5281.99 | 23.14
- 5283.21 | 22.52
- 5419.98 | 33.46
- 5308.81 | 28.61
